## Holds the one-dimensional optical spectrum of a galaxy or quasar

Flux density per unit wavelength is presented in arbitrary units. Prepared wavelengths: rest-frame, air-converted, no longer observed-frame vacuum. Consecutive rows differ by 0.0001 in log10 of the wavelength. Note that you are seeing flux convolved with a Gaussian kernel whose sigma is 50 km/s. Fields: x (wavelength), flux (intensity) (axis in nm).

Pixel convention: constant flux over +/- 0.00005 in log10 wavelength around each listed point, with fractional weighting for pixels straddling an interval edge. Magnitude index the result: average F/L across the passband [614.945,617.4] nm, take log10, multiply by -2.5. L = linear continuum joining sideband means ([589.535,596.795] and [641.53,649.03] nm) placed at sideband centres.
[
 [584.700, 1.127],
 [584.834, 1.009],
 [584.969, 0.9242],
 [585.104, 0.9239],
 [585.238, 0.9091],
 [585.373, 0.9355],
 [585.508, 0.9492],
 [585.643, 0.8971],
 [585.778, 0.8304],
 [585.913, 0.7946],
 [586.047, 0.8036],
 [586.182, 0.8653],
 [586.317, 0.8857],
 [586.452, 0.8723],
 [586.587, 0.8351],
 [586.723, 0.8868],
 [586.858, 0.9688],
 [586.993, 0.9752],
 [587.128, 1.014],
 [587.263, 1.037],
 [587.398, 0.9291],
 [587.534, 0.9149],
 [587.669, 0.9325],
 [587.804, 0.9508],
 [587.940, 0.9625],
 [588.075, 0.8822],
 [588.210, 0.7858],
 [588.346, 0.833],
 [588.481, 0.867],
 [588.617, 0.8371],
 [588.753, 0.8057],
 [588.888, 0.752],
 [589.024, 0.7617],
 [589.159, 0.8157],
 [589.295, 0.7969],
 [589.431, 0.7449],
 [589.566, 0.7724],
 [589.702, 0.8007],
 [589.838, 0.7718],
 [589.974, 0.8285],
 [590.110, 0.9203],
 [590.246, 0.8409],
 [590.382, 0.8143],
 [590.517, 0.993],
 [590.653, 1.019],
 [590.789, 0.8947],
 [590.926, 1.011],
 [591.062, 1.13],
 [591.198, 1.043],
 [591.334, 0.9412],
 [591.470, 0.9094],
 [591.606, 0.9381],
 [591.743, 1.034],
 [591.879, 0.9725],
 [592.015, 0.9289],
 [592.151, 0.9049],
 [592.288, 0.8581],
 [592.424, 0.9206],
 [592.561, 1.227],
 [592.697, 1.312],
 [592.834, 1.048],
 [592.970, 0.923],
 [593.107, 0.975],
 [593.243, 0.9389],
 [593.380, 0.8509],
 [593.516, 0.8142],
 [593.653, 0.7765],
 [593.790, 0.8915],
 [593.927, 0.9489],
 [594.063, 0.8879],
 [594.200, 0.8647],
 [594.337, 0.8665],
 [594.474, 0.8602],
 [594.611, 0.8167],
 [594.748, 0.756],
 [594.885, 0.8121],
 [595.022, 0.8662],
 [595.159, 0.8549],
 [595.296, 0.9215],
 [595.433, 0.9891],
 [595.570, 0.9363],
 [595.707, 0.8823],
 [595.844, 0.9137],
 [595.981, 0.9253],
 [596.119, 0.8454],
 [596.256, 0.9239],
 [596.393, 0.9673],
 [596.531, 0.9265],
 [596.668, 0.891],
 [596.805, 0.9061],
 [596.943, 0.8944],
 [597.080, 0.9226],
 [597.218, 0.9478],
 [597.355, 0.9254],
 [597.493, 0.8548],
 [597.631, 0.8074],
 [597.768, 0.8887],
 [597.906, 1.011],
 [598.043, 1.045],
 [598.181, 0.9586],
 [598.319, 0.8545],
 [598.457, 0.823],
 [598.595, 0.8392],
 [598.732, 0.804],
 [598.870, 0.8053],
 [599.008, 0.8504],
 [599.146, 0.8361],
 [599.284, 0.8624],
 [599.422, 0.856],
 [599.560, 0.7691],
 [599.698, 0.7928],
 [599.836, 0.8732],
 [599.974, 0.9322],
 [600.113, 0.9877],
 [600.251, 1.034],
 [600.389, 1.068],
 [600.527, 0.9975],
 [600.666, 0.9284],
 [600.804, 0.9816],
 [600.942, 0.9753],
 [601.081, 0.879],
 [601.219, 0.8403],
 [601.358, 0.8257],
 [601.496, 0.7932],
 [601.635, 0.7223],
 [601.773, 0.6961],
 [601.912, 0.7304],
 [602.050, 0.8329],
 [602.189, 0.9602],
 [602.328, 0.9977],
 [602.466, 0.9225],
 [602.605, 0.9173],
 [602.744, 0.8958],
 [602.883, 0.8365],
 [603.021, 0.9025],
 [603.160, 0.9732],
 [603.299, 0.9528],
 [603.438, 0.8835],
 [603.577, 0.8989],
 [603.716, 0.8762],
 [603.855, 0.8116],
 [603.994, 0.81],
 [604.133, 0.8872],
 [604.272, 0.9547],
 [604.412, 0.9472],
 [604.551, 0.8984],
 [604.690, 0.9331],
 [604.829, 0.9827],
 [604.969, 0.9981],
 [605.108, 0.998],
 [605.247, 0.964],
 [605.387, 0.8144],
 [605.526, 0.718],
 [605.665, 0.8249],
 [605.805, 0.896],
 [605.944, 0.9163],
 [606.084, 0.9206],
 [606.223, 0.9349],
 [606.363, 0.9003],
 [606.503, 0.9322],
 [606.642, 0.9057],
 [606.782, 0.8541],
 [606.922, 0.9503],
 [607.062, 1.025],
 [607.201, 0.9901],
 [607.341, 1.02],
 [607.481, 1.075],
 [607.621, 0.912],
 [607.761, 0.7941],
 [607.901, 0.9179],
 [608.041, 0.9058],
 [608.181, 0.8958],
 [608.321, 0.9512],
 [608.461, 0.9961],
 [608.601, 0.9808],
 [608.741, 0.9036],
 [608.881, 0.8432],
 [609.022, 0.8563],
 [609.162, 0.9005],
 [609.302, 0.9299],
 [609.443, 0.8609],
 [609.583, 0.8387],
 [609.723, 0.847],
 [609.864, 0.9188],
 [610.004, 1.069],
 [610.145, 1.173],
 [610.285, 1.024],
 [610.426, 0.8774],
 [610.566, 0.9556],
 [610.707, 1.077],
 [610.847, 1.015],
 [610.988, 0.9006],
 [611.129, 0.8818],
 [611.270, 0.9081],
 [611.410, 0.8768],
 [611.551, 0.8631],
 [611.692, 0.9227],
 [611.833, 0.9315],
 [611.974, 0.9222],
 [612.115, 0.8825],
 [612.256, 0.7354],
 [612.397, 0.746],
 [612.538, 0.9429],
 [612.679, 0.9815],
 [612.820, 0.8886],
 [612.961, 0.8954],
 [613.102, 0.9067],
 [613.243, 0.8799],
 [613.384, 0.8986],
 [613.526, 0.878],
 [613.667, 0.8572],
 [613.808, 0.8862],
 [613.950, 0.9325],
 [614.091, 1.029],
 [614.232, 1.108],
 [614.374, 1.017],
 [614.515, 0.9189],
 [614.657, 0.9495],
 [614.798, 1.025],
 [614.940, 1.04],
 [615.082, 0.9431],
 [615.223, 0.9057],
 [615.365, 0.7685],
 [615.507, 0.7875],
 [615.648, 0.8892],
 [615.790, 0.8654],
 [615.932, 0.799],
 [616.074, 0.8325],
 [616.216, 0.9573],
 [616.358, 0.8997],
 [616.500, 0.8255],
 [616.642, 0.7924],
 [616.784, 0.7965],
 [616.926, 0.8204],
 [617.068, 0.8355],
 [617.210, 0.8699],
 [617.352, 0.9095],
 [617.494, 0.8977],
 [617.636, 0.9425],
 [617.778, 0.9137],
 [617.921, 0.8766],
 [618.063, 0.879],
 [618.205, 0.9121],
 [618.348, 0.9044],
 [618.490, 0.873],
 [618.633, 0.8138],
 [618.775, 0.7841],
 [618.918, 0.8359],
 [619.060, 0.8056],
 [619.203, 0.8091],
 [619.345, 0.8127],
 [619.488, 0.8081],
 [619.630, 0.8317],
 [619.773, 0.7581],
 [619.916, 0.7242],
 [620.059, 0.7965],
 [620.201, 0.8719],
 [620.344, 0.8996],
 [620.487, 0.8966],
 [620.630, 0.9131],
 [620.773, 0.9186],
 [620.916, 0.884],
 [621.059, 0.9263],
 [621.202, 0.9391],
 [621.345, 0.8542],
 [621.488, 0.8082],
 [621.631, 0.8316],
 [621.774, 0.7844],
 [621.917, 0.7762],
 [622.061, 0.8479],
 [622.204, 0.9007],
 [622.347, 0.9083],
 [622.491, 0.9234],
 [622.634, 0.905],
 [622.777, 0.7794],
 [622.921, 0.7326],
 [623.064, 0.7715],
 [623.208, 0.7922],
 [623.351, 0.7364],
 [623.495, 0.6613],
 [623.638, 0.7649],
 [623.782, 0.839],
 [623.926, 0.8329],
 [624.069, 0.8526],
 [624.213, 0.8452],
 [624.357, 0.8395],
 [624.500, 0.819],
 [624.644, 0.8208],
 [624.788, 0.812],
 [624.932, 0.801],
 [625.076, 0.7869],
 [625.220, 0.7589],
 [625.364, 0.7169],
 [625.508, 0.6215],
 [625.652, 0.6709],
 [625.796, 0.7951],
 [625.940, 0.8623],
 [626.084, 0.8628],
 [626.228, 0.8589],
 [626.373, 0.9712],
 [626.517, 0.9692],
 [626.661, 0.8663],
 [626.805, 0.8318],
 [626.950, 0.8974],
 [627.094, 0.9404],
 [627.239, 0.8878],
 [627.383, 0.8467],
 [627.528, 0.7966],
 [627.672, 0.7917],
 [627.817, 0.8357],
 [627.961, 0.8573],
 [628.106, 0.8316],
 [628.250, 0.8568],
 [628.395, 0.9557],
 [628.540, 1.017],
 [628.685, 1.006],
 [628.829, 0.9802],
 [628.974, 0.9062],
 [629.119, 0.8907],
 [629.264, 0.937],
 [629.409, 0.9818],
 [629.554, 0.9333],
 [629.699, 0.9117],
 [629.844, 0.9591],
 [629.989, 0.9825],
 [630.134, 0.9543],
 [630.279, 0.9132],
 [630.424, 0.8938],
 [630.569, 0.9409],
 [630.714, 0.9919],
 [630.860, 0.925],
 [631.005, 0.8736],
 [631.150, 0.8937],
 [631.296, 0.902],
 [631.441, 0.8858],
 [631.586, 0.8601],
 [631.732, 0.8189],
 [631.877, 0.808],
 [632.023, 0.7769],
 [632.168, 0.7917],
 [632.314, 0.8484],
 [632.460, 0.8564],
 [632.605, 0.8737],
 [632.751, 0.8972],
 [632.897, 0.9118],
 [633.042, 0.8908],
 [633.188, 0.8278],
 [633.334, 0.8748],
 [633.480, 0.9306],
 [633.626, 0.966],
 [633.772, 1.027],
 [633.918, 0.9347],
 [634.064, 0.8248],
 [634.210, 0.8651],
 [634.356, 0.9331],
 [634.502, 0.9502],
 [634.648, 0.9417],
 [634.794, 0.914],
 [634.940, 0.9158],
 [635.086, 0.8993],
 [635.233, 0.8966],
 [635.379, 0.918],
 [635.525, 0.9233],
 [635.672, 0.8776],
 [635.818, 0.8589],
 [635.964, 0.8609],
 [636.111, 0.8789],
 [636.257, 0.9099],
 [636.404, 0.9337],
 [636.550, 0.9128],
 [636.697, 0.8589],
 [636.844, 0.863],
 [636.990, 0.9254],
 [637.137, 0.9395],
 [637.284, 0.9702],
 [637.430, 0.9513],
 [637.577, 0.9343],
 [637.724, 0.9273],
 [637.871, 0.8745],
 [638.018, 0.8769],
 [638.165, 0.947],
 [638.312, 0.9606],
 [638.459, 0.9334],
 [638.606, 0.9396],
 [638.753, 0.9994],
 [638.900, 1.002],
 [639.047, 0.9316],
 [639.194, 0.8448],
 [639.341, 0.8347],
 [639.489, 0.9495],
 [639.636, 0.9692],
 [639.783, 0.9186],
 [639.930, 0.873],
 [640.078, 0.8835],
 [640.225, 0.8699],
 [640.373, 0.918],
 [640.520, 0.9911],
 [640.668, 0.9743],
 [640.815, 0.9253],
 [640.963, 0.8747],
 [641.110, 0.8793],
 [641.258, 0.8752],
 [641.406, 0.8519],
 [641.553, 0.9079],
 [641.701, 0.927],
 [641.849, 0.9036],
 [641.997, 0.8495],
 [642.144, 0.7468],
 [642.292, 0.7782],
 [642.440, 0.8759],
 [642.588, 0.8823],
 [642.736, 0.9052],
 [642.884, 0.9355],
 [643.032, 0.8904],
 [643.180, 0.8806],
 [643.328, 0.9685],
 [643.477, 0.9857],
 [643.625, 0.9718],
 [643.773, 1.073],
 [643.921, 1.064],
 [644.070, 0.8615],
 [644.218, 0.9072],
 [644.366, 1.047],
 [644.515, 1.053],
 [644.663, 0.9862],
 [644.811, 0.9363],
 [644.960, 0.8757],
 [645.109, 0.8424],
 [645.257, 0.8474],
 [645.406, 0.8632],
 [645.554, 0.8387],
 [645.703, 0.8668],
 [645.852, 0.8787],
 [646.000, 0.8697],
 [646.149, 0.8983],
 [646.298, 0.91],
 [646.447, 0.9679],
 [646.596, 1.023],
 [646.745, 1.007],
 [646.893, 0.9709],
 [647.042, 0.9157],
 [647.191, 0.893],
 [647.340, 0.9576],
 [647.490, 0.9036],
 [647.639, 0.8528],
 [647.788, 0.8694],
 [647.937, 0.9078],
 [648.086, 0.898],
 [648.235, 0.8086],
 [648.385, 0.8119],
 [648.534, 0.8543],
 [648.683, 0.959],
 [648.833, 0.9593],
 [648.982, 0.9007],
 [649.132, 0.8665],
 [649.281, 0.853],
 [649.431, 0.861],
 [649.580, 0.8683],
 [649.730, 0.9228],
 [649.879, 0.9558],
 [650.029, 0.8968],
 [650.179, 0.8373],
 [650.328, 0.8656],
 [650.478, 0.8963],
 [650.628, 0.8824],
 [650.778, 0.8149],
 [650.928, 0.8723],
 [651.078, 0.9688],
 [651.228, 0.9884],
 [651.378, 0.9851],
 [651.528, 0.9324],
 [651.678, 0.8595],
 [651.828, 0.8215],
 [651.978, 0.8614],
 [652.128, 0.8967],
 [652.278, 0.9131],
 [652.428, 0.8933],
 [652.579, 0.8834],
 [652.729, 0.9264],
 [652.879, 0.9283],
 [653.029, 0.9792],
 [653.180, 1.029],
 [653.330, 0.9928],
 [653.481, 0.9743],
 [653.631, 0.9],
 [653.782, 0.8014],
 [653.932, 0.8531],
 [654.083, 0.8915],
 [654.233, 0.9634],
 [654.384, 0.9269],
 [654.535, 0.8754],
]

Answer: 0.07 mag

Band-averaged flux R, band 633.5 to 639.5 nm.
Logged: 0.917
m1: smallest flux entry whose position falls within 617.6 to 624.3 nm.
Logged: 0.6613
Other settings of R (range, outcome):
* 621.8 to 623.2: 0.834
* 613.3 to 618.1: 0.898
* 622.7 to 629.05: 0.834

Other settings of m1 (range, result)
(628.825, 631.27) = 0.8736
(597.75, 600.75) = 0.7691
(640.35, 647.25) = 0.7468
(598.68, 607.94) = 0.6961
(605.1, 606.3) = 0.718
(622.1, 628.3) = 0.6215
